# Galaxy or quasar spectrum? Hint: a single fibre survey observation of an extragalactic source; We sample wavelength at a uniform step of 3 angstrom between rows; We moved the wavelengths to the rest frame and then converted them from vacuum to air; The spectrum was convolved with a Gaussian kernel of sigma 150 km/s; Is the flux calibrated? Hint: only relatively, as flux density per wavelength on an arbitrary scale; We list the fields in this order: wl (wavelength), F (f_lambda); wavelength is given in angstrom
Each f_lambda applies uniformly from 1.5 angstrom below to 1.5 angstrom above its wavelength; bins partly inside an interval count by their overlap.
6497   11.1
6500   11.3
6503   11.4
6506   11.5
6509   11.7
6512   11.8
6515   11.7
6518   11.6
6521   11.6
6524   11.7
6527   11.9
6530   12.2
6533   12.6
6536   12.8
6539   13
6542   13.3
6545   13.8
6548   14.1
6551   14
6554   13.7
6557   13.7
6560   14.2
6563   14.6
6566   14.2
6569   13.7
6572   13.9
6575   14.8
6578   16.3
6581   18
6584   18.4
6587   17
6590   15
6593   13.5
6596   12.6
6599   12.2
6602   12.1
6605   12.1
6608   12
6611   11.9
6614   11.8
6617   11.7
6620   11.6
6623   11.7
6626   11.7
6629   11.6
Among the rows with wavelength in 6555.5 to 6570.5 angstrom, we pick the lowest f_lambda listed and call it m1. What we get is 13.7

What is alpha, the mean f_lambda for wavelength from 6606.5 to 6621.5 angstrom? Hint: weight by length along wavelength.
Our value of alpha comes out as 11.8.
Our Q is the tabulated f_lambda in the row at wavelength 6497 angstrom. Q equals 11.1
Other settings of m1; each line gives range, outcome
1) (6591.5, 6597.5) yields 12.6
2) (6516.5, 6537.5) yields 11.6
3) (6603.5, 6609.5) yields 12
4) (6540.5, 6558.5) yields 13.3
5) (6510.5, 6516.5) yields 11.7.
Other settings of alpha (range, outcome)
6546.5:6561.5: 13.9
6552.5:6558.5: 13.7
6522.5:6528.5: 11.8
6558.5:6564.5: 14.4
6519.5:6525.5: 11.6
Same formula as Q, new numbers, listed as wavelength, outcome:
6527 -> 11.9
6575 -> 14.8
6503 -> 11.4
